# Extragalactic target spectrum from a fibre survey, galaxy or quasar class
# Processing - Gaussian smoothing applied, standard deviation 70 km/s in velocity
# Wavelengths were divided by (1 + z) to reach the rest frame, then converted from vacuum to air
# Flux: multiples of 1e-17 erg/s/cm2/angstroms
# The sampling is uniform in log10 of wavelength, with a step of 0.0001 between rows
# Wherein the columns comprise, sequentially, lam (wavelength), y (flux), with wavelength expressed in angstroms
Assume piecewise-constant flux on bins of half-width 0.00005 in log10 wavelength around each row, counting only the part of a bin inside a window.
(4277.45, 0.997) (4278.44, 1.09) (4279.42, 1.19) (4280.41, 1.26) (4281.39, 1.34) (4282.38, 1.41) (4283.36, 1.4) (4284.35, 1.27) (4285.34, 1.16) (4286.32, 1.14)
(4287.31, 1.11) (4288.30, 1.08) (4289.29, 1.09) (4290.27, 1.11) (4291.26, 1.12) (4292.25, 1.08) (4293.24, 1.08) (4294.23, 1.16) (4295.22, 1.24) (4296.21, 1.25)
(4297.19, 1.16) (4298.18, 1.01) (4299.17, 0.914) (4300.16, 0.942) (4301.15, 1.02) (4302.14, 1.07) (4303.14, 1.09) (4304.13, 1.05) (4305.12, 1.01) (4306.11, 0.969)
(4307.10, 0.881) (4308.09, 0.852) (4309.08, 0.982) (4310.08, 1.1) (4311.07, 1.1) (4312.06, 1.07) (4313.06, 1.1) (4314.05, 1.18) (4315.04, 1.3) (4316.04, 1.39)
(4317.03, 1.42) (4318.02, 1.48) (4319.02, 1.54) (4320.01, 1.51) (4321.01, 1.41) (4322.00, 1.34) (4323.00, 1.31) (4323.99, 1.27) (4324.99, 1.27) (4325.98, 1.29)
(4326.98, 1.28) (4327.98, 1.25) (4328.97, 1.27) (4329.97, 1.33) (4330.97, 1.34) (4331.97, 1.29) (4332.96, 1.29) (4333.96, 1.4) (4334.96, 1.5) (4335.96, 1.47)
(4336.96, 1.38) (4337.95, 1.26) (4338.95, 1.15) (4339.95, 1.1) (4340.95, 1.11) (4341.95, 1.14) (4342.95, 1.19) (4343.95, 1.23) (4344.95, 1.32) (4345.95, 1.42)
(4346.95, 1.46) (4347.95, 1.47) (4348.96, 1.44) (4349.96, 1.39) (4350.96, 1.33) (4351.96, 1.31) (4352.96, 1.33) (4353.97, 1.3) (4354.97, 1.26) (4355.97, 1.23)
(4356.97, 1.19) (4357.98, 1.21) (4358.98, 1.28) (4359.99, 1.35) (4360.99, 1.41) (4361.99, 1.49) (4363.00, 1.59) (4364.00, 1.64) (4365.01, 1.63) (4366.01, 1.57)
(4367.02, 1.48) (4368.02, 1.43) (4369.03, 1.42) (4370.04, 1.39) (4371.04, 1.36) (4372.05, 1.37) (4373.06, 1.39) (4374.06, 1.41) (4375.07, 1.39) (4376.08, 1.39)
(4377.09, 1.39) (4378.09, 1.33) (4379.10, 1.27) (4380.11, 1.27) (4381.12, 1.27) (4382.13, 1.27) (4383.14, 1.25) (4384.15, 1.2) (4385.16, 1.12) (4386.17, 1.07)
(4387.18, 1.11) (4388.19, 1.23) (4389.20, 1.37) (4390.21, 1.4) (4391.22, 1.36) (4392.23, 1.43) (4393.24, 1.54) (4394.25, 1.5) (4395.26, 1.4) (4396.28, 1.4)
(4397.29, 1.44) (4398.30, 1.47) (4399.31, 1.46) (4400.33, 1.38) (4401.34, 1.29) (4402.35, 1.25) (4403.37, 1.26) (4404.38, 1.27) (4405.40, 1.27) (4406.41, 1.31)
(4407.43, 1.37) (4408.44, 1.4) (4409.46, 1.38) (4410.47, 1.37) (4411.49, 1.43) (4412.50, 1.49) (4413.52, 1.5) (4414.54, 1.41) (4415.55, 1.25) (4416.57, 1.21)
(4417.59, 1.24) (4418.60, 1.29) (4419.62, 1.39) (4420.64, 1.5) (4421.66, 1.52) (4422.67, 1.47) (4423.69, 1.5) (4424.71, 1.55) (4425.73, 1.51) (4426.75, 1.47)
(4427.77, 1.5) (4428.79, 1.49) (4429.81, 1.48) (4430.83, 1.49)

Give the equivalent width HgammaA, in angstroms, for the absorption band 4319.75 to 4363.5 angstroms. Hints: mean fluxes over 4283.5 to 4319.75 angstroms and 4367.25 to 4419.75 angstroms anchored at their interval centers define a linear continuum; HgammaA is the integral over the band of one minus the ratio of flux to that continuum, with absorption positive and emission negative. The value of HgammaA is -3.5 angstroms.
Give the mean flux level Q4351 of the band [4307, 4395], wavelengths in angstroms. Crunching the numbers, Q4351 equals 1.32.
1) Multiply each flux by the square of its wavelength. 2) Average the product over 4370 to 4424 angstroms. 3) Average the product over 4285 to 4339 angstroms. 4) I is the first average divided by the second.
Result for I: 1.17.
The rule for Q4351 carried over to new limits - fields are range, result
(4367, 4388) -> 1.31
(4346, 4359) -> 1.33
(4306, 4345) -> 1.25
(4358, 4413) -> 1.37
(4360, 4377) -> 1.46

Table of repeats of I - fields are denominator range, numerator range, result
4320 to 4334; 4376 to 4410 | 1.04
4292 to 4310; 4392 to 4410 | 1.38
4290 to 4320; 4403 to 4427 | 1.29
